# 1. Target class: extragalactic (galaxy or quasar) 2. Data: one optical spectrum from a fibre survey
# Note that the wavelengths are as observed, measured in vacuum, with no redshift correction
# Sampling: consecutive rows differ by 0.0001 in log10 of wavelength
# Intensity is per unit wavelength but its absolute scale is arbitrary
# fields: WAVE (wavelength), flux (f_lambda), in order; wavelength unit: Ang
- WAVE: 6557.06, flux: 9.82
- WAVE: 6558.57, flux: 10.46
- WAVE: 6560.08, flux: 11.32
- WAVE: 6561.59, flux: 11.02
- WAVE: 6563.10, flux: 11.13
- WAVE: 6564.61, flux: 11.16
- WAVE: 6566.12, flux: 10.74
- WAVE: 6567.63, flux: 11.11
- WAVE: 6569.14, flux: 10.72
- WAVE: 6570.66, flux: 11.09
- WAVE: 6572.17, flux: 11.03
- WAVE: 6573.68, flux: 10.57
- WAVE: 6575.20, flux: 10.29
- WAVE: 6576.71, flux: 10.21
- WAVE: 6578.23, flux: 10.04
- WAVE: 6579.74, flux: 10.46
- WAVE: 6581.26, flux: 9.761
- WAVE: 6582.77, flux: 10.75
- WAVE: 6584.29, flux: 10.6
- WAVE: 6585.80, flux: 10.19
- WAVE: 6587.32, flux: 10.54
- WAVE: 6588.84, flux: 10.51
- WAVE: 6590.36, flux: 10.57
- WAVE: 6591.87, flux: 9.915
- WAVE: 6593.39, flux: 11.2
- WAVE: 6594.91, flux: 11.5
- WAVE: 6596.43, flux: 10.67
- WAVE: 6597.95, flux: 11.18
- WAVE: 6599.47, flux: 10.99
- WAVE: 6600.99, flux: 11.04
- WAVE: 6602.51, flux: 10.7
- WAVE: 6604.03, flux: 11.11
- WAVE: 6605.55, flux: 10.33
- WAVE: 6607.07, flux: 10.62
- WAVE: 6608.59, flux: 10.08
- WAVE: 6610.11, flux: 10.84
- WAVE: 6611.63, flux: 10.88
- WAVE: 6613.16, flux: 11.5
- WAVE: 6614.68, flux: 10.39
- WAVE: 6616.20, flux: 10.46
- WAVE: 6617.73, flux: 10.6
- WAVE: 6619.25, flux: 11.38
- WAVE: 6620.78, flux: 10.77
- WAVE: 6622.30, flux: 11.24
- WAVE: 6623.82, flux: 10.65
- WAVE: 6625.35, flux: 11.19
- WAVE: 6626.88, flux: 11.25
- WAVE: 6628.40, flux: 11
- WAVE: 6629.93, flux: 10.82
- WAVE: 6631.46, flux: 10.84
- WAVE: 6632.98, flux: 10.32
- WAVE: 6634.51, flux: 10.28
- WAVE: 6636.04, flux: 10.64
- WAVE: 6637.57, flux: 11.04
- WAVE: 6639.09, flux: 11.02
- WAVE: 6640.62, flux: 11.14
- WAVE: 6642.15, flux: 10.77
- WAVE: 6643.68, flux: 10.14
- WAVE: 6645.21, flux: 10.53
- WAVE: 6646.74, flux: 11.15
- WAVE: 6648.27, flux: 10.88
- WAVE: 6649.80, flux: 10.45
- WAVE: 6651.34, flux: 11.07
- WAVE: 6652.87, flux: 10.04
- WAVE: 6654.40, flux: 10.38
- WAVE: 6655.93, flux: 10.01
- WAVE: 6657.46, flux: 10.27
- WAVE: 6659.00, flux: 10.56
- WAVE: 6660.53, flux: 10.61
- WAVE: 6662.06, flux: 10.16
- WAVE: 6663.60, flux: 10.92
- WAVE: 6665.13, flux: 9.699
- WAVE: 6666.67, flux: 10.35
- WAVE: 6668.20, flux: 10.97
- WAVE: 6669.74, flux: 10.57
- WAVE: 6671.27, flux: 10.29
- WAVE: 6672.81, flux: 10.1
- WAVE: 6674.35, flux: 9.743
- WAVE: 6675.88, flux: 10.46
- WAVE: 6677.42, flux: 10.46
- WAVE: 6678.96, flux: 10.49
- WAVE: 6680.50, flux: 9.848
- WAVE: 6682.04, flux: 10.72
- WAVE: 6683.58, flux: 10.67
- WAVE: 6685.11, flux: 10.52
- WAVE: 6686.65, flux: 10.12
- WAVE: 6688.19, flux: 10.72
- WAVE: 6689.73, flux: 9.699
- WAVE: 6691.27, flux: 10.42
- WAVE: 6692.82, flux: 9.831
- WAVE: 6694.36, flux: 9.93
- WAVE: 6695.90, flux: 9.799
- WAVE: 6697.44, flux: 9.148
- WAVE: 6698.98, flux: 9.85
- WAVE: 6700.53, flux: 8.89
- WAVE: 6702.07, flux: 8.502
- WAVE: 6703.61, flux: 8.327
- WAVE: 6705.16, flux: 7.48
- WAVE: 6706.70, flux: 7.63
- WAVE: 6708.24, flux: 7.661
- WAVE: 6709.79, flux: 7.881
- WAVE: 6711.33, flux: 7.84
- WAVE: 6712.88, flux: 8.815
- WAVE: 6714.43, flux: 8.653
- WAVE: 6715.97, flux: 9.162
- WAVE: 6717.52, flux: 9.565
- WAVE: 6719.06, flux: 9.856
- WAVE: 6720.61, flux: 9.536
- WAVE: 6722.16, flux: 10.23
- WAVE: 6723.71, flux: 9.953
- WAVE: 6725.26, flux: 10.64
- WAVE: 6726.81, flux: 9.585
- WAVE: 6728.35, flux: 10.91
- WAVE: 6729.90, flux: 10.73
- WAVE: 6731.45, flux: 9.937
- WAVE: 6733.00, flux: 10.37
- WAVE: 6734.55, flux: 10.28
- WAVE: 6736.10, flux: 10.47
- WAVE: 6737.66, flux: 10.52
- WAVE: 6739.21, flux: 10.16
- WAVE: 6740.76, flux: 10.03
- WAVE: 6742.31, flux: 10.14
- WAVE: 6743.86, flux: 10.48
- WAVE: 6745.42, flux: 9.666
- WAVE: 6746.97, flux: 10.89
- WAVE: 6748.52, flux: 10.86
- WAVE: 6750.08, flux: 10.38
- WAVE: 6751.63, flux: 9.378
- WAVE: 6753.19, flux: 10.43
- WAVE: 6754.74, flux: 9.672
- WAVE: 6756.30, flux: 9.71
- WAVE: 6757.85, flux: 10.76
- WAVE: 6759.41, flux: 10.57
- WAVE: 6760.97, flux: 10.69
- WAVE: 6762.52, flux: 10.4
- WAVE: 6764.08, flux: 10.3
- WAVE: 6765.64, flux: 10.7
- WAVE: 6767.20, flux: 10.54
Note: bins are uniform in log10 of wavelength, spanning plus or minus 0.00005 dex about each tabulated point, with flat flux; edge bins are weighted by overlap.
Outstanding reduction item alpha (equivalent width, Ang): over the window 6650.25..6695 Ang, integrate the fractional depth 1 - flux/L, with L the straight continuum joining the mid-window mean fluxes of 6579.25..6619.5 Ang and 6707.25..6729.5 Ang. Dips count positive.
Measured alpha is -2.2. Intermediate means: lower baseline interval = 10.7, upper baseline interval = 9.32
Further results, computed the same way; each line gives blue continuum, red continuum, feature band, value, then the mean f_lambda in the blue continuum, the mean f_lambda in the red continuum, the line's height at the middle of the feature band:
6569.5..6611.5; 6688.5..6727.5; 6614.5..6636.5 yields -1.31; 10.6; 9.17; 10.2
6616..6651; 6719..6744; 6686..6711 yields 3.21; 10.8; 10.2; 10.4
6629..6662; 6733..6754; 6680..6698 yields 0.57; 10.6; 10.3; 10.5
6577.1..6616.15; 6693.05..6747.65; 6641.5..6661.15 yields -0.72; 10.6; 9.53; 10.2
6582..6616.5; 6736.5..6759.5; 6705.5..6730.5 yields 2.62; 10.7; 10.2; 10.3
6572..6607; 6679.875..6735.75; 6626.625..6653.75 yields -1.54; 10.6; 9.55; 10.2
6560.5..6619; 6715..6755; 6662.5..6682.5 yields 0.08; 10.7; 10.1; 10.4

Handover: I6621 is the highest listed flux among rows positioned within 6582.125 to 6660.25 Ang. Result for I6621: 11.5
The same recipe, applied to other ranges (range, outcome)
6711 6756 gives 10.91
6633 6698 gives 11.15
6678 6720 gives 10.72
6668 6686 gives 10.97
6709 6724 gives 10.23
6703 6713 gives 8.815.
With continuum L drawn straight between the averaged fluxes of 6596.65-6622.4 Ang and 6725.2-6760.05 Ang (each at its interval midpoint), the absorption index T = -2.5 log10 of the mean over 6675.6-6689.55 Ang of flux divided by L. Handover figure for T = 0.01 mag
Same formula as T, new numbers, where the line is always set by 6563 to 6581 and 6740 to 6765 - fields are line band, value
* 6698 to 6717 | 0.23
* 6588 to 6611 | -0.01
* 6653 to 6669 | 0.01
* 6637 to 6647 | -0.03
